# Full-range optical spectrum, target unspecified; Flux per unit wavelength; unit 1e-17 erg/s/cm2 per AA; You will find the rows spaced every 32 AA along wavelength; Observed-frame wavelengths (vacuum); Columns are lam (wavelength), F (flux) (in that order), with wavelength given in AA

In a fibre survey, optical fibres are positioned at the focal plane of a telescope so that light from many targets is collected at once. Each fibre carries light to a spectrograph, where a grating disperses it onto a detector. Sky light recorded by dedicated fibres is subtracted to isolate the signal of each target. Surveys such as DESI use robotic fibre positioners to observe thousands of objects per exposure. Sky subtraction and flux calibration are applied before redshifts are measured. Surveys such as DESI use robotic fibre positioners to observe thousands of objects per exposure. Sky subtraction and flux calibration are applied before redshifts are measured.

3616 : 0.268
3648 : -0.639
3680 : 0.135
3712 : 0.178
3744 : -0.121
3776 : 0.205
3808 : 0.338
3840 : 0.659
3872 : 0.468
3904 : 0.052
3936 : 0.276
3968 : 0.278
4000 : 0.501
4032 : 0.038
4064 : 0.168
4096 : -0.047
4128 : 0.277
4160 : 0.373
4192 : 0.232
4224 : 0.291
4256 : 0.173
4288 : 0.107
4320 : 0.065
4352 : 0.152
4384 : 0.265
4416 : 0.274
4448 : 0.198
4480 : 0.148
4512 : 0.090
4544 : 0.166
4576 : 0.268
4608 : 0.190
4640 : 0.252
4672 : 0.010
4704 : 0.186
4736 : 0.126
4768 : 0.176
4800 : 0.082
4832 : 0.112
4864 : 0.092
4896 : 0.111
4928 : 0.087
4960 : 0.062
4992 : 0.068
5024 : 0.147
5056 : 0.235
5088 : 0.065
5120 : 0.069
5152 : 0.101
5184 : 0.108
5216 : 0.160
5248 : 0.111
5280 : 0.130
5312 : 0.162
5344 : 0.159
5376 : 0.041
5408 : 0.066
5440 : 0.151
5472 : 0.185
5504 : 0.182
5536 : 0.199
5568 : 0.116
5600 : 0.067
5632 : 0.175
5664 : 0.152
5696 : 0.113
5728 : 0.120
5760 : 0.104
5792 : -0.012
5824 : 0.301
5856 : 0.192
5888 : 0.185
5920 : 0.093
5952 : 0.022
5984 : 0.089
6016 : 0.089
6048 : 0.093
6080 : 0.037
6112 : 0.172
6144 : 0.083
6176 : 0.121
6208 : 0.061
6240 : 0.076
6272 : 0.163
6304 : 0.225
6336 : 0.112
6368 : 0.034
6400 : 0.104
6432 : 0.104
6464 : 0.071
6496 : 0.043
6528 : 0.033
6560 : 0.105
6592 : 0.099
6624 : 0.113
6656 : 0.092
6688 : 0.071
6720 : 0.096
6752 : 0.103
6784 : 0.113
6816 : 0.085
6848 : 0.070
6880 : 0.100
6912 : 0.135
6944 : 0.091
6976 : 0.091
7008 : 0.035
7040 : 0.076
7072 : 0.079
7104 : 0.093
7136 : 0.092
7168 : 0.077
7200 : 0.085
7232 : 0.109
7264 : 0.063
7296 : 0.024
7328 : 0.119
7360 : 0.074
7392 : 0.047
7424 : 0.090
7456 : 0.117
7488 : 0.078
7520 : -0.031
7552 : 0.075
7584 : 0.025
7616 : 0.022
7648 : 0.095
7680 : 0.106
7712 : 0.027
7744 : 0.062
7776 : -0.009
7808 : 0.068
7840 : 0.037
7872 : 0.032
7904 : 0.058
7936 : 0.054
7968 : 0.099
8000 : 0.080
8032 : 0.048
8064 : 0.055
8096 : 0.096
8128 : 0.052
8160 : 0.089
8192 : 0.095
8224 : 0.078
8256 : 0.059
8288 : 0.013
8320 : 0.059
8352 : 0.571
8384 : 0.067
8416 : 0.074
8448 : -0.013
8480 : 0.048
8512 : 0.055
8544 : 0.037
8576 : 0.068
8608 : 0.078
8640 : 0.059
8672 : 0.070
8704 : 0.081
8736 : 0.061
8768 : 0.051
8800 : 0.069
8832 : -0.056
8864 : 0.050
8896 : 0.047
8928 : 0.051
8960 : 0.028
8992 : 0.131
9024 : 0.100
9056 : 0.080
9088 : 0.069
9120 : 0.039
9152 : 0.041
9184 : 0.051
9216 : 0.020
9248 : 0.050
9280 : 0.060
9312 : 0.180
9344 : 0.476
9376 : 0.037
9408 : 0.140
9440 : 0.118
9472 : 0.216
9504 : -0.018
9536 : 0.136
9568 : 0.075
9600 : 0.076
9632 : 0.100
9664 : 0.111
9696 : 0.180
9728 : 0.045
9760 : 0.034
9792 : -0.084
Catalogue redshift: 1.51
